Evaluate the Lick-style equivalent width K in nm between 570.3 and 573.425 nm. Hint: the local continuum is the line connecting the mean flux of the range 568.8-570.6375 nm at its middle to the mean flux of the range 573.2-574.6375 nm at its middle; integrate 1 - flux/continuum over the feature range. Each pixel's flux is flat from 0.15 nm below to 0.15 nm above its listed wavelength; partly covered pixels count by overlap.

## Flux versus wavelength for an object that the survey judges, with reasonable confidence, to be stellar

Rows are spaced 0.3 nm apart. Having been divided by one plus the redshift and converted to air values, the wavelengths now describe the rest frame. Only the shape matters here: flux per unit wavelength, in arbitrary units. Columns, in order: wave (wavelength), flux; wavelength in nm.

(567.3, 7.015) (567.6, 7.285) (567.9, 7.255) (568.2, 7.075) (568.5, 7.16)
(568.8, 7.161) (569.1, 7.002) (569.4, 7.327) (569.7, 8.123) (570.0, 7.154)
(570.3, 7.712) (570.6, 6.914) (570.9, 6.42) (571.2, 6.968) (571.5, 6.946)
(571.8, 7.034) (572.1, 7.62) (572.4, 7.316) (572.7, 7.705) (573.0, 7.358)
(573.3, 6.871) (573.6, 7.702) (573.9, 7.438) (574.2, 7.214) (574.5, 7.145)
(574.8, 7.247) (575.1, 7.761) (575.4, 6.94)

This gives 0.08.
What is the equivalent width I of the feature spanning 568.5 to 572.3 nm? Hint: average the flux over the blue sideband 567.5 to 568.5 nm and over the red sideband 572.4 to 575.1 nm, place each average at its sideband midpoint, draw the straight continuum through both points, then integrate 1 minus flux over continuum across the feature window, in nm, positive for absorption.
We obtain 0.03 nm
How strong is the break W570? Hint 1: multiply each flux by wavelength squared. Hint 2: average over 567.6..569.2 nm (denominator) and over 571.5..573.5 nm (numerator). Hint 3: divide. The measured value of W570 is 1.04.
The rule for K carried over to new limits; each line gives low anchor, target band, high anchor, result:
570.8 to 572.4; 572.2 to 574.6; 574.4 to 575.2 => -0.04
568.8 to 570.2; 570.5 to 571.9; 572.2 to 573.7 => 0.10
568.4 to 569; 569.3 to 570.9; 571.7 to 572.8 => -0.02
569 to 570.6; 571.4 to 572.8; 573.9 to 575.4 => 0.01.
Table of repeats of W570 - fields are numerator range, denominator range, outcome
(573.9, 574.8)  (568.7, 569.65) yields 1.01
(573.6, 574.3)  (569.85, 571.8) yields 1.07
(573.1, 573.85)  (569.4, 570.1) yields 0.97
